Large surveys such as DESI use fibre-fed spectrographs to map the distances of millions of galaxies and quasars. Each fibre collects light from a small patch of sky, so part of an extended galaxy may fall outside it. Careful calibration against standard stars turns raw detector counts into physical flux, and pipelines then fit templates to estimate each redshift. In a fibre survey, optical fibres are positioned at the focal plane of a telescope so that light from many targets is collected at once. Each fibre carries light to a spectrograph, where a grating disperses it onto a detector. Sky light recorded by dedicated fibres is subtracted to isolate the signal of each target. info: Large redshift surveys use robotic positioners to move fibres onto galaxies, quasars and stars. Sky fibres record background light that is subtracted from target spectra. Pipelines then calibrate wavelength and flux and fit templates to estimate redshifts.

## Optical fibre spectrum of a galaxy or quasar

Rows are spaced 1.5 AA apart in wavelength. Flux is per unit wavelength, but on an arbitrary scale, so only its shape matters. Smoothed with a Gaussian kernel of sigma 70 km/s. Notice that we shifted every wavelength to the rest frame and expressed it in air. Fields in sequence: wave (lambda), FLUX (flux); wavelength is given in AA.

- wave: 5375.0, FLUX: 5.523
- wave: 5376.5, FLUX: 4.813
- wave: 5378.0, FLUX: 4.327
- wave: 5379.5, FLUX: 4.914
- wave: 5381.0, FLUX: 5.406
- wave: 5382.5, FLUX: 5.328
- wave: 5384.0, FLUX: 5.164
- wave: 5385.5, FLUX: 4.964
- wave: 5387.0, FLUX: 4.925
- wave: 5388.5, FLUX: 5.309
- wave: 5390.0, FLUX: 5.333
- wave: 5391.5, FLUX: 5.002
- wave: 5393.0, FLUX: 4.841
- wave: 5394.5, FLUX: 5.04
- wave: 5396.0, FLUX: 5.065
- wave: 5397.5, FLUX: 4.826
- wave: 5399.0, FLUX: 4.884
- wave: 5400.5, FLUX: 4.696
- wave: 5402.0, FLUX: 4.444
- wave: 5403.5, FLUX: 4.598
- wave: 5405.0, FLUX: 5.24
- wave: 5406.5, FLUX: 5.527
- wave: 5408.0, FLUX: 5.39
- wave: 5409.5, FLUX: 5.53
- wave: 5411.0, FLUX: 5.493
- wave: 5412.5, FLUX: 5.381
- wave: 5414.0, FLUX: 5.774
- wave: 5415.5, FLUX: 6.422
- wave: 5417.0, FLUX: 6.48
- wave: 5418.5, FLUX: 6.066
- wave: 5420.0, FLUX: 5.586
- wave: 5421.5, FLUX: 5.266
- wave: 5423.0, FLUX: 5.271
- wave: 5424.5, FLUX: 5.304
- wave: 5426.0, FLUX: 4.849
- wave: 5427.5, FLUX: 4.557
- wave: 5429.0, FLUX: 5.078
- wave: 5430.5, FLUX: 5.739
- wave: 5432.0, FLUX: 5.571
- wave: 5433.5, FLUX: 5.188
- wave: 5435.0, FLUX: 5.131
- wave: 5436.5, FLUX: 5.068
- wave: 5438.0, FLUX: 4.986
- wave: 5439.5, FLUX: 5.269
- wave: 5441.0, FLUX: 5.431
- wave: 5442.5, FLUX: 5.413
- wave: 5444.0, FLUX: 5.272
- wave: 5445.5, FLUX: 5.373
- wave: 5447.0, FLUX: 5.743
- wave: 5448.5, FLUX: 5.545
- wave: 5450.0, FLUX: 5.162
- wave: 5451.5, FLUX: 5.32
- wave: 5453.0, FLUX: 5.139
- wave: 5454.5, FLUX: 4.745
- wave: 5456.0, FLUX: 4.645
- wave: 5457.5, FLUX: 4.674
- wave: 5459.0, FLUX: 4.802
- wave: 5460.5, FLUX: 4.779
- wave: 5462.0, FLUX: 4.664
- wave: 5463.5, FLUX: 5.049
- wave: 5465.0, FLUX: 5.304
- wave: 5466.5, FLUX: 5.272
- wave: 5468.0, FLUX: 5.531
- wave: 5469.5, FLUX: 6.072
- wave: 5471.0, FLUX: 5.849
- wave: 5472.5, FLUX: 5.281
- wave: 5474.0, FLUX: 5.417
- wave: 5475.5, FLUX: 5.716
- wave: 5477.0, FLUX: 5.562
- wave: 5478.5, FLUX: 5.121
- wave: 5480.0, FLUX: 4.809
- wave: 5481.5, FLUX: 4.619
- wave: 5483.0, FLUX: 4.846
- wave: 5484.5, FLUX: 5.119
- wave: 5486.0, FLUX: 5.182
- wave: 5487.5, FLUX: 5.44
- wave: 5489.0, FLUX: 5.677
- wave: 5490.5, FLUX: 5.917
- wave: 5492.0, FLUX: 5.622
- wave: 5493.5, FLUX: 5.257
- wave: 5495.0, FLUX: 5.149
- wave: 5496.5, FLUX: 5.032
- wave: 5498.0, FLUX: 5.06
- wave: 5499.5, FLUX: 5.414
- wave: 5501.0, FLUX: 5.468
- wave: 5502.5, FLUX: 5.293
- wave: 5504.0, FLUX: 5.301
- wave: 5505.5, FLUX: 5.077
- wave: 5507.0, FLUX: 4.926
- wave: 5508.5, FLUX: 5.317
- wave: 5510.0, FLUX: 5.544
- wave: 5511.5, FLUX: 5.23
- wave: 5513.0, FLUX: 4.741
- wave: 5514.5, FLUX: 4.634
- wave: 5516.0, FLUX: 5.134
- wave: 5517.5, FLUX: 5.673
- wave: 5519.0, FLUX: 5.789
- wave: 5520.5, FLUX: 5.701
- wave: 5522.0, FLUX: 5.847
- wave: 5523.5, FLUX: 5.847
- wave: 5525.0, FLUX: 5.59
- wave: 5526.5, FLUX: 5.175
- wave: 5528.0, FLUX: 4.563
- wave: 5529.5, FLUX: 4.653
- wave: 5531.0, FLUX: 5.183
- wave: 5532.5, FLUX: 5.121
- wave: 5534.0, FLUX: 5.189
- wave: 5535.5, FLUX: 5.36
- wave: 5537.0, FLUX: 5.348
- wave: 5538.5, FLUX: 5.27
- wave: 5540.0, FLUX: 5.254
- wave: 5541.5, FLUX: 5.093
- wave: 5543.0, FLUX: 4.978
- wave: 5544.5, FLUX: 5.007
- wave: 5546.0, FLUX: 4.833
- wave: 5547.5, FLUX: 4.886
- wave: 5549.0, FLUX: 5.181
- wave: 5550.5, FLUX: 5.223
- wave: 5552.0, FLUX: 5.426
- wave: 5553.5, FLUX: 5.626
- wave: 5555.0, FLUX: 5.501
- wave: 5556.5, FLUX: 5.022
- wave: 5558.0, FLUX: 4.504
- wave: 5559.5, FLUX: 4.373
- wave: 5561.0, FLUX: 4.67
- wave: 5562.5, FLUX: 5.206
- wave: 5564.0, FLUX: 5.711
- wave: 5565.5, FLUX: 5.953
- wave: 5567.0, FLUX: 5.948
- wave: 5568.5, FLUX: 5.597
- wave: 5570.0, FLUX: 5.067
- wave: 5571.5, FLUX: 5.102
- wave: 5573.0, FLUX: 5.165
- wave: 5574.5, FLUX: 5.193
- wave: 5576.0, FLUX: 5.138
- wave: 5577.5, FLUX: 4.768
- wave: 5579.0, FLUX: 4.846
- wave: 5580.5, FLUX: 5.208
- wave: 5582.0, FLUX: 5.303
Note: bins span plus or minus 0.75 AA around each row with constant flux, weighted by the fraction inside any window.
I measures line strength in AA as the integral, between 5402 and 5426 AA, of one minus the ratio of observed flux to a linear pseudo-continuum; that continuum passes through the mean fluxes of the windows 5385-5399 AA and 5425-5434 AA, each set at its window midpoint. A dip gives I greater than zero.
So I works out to -1.8 AA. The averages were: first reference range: 5.03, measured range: 5.5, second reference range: 5.17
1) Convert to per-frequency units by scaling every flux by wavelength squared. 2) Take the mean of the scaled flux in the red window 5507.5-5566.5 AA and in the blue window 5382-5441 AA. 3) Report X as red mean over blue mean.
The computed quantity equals 1.04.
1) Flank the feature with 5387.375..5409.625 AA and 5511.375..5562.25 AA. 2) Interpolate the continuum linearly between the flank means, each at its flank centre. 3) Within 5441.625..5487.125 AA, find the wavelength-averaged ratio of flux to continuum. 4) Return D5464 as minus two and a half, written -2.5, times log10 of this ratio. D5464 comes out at -0.02 mag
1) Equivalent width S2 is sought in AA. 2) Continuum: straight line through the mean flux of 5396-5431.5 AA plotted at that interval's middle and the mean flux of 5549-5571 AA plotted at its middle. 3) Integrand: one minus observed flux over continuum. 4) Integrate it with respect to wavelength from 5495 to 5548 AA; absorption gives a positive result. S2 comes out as 0.7 AA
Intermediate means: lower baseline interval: 5.32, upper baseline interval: 5.27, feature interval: 5.22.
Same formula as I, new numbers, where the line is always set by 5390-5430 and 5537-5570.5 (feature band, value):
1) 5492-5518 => 0.1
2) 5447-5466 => 0.8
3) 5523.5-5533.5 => 0.2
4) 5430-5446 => -0.2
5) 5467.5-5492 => -0.7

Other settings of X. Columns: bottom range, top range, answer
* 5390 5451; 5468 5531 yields 1.03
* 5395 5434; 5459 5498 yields 1.02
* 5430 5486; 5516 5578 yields 1.04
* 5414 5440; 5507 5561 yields 1.00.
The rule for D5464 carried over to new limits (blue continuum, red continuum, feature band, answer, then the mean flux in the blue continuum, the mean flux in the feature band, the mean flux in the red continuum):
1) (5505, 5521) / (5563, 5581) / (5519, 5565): 0.02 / 5.25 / 5.19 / 5.31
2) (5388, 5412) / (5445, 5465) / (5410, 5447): -0.07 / 5.08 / 5.42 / 5.05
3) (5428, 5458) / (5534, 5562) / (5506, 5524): -0.05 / 5.22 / 5.35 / 5.09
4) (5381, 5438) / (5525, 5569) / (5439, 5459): 0.01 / 5.25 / 5.19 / 5.17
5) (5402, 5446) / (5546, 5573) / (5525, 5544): 0.03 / 5.37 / 5.12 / 5.22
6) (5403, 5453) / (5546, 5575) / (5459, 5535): 0.01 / 5.39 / 5.27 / 5.22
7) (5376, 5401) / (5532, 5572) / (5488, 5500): -0.05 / 5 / 5.39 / 5.2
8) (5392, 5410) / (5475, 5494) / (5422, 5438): -0.01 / 5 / 5.17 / 5.29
